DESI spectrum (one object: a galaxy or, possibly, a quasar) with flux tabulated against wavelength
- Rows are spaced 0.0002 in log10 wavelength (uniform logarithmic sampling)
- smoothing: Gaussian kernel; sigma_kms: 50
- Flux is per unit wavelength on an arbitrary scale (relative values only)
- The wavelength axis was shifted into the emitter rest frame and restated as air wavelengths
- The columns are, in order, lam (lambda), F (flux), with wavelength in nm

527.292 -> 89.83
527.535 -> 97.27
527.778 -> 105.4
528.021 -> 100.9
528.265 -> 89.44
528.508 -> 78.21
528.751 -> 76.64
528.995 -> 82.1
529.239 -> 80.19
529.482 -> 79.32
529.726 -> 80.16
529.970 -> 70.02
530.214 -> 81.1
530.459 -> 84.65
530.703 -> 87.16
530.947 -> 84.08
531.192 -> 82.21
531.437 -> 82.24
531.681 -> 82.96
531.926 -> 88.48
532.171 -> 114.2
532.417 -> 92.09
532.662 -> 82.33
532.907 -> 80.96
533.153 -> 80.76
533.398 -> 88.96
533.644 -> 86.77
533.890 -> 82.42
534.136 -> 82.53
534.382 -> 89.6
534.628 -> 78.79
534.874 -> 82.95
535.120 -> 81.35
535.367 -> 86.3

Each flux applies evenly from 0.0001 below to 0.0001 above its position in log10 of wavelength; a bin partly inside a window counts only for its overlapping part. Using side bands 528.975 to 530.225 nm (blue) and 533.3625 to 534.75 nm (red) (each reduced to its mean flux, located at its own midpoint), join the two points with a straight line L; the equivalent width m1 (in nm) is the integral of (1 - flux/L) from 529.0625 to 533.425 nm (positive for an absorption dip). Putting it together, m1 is -0.20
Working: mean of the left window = 78.4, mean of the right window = 84.6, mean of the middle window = 84.4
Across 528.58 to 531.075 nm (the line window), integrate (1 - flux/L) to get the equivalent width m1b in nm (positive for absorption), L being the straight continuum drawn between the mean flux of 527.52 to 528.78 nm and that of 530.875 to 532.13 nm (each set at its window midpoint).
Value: 0.23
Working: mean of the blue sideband 91.9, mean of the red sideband 86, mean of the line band 80.5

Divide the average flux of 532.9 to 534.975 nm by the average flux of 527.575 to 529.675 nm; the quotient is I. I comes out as 0.97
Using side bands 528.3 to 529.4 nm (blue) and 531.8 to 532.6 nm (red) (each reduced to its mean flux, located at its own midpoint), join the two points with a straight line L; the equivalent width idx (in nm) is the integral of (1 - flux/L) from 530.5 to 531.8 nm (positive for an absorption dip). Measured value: 0.11 nm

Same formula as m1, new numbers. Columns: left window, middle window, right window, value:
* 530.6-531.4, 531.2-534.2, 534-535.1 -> -0.11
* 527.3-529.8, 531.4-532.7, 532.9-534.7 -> -0.10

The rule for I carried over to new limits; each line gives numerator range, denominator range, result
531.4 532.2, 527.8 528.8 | 1.02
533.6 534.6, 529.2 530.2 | 1.09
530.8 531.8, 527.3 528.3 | 0.85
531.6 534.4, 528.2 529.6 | 1.09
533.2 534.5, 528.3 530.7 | 1.07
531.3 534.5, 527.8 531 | 1.05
